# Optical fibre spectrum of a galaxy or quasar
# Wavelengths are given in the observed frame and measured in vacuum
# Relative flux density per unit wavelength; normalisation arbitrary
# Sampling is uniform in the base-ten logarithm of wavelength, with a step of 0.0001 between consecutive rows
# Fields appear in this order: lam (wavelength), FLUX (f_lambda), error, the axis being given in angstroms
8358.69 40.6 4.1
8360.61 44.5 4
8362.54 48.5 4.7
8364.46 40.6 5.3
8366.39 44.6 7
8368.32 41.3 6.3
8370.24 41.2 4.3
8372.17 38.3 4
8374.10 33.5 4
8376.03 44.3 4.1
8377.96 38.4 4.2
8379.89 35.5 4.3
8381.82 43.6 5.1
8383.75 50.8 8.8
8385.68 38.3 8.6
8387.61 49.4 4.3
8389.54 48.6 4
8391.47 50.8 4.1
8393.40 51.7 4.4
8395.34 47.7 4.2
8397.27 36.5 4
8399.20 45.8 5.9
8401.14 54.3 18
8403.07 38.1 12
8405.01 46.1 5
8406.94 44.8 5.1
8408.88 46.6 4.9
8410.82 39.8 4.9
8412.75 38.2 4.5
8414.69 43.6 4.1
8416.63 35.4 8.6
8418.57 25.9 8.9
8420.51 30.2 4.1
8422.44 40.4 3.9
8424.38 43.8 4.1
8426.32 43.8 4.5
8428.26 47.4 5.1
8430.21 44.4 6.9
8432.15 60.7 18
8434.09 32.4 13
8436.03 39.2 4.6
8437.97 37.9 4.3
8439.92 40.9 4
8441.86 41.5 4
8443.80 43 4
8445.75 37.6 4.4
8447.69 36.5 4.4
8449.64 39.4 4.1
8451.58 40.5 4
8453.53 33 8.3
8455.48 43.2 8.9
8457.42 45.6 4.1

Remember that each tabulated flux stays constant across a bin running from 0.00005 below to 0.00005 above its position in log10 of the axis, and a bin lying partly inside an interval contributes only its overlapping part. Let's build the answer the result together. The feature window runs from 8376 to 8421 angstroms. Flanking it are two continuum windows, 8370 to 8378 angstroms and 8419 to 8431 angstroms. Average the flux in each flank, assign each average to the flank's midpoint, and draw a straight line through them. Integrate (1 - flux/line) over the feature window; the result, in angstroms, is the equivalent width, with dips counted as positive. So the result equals -3.3 angstroms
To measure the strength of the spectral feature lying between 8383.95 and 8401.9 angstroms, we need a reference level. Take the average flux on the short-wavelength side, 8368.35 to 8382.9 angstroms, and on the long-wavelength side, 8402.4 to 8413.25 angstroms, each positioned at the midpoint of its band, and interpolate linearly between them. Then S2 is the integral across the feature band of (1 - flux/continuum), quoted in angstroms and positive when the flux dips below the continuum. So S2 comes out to -2.6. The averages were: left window 39.5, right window 42.6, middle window 47.1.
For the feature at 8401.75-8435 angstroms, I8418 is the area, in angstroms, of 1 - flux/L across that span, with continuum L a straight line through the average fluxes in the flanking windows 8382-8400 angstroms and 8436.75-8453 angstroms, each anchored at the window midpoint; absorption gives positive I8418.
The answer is 1.1 angstroms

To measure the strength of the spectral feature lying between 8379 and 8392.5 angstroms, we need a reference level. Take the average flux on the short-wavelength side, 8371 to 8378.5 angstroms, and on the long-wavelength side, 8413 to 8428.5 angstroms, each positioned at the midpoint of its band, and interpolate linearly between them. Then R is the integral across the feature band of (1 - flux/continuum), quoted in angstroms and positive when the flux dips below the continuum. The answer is -2.4 angstroms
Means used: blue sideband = 38.7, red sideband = 38.4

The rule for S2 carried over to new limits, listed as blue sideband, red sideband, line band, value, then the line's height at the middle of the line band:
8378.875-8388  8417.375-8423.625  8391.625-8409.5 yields -3.6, 38.3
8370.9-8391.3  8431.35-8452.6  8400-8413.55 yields -0.8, 41.7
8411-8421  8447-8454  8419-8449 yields -3.7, 36.5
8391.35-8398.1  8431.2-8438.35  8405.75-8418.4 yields 1.2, 44.9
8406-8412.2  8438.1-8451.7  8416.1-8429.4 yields 1.1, 42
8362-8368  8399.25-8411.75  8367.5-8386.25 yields 1.6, 44.2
